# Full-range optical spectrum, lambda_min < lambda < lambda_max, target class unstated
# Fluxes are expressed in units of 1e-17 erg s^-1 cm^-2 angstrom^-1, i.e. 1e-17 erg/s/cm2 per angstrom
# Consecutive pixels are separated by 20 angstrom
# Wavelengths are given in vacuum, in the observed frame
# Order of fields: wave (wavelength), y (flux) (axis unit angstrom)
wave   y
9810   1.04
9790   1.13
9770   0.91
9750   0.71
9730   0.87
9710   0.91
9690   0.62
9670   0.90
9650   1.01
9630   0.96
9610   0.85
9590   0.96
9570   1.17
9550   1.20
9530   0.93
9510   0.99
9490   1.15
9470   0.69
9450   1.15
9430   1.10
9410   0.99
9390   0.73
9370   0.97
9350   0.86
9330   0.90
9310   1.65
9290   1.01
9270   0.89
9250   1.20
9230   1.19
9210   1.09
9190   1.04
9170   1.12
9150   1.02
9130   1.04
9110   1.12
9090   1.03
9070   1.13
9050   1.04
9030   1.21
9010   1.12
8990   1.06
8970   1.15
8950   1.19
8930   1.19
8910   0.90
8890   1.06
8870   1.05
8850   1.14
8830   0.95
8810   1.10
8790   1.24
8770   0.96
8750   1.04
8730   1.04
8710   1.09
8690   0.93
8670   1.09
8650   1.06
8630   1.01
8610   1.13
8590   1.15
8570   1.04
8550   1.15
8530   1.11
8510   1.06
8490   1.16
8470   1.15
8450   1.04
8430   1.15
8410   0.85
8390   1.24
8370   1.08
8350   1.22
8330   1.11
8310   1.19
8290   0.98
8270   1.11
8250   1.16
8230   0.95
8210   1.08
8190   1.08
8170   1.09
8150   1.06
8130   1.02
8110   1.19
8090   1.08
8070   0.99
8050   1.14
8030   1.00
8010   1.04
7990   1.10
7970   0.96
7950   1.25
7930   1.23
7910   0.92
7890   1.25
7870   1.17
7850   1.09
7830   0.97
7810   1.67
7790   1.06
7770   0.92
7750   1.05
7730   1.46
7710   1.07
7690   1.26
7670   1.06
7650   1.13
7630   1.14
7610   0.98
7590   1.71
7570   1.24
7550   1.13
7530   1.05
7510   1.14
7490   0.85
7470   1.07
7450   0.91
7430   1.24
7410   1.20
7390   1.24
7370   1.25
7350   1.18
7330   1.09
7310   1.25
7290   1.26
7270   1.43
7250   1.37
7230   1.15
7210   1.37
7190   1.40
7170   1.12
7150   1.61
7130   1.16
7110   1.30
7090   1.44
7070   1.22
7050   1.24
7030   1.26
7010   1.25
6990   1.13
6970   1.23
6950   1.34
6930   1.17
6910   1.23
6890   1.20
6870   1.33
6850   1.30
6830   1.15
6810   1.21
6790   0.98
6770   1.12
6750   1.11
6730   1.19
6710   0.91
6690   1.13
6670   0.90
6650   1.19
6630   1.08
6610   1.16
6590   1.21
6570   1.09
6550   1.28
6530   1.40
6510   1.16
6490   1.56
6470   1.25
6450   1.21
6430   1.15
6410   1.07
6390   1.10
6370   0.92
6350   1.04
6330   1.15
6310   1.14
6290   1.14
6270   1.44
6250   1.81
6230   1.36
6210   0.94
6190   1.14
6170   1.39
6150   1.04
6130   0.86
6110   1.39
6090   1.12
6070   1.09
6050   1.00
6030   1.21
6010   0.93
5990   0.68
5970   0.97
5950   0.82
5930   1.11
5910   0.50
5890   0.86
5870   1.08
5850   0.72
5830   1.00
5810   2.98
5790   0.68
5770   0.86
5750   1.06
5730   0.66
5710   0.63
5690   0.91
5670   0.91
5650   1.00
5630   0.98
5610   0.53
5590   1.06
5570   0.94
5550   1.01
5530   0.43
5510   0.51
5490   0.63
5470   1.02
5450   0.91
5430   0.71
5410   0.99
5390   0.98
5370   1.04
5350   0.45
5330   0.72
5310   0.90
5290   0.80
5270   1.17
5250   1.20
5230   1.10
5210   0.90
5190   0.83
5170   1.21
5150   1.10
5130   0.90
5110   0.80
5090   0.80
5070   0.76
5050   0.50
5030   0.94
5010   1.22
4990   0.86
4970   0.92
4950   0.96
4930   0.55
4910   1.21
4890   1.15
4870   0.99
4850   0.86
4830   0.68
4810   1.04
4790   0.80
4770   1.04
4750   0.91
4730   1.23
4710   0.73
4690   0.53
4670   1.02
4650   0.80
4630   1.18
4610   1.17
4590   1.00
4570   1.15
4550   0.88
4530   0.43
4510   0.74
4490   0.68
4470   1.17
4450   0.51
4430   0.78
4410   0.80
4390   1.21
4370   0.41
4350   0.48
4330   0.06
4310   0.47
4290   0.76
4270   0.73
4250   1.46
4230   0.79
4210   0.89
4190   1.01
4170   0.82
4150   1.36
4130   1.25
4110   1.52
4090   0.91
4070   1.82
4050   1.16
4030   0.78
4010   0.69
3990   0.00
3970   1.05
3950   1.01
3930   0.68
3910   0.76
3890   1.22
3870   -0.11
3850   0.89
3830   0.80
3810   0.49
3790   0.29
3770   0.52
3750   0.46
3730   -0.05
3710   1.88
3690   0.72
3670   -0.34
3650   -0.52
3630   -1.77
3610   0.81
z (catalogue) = 0.559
